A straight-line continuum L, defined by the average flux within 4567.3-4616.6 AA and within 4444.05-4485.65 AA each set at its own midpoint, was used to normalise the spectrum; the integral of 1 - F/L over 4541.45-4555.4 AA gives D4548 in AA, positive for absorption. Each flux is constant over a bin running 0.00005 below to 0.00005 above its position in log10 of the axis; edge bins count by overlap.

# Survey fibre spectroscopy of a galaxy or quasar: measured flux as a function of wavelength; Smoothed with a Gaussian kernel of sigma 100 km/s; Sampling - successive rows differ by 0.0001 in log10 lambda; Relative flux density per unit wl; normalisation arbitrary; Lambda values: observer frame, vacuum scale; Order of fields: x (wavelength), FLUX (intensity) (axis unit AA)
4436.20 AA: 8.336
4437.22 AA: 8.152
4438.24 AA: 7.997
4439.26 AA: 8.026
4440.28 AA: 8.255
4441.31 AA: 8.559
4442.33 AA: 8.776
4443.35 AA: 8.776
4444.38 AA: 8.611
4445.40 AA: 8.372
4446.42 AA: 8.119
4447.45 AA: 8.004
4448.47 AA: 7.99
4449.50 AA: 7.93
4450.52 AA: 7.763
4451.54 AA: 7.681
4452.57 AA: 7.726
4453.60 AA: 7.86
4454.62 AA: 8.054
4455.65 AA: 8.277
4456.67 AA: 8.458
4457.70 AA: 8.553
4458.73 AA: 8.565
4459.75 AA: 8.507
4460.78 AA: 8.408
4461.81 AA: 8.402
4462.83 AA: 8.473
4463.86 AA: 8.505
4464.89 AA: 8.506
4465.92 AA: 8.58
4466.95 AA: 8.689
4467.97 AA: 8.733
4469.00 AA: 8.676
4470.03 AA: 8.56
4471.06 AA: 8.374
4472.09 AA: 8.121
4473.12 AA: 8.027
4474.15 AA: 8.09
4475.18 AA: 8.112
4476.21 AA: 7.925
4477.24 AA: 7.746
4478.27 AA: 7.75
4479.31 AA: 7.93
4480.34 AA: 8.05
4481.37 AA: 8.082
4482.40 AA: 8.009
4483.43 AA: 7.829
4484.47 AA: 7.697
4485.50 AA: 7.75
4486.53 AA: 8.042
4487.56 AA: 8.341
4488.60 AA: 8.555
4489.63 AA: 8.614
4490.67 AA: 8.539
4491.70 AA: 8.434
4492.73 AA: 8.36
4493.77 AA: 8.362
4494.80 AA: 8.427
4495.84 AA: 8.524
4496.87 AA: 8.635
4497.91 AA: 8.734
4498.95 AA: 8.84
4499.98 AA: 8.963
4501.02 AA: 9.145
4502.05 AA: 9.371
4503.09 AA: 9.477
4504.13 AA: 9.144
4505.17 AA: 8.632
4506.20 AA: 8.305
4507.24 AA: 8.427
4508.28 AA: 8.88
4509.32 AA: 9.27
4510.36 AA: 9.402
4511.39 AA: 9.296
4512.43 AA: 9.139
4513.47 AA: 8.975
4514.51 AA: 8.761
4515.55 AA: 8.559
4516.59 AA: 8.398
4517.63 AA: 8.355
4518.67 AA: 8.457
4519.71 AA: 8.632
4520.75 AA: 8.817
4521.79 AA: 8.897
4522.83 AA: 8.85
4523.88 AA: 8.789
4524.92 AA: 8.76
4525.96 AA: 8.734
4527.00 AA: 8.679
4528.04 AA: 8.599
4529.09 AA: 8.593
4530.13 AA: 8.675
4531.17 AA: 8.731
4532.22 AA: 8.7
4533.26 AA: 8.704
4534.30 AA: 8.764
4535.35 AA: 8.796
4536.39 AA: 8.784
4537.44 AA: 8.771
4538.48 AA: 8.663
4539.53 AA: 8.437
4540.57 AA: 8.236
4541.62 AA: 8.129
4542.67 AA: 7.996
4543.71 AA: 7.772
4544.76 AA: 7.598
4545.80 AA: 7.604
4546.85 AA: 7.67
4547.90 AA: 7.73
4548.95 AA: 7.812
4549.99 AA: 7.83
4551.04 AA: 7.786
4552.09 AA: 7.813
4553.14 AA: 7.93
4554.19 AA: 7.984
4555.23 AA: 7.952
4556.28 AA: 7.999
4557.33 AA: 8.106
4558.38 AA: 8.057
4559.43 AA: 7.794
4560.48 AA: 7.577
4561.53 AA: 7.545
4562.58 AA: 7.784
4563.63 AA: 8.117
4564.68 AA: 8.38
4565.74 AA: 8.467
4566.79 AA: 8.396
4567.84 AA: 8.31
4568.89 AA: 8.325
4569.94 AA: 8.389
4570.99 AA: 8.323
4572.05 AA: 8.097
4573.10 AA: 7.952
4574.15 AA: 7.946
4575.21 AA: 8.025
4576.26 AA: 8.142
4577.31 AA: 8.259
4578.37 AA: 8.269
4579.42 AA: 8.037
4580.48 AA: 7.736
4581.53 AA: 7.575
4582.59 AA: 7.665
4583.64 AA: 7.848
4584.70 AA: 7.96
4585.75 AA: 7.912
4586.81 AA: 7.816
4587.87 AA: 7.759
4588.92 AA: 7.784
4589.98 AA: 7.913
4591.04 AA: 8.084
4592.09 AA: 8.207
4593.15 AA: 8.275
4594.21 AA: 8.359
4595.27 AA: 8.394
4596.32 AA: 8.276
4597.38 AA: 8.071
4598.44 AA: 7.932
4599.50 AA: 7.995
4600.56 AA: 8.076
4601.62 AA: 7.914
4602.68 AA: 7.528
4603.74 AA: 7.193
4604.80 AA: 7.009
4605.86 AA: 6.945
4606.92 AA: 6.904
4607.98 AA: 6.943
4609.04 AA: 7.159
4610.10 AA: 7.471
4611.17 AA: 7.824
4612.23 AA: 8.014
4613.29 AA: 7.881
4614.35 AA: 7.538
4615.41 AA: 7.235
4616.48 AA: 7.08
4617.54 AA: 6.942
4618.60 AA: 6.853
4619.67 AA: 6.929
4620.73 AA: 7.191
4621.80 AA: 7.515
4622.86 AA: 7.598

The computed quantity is 0.2 AA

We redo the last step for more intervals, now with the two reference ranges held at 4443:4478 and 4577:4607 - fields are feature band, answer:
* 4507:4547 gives -2.7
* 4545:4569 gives 0.1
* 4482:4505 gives -1.1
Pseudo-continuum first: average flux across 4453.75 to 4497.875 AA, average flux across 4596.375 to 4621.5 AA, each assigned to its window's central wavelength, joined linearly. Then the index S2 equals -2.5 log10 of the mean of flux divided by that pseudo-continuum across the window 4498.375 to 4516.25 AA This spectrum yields -0.11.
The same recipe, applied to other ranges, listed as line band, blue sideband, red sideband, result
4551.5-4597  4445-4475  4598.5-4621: -0.062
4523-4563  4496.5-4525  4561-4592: 0.032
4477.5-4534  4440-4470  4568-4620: -0.061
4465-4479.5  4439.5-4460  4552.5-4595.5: -0.007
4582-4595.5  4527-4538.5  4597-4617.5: -0.027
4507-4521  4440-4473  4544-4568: -0.093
